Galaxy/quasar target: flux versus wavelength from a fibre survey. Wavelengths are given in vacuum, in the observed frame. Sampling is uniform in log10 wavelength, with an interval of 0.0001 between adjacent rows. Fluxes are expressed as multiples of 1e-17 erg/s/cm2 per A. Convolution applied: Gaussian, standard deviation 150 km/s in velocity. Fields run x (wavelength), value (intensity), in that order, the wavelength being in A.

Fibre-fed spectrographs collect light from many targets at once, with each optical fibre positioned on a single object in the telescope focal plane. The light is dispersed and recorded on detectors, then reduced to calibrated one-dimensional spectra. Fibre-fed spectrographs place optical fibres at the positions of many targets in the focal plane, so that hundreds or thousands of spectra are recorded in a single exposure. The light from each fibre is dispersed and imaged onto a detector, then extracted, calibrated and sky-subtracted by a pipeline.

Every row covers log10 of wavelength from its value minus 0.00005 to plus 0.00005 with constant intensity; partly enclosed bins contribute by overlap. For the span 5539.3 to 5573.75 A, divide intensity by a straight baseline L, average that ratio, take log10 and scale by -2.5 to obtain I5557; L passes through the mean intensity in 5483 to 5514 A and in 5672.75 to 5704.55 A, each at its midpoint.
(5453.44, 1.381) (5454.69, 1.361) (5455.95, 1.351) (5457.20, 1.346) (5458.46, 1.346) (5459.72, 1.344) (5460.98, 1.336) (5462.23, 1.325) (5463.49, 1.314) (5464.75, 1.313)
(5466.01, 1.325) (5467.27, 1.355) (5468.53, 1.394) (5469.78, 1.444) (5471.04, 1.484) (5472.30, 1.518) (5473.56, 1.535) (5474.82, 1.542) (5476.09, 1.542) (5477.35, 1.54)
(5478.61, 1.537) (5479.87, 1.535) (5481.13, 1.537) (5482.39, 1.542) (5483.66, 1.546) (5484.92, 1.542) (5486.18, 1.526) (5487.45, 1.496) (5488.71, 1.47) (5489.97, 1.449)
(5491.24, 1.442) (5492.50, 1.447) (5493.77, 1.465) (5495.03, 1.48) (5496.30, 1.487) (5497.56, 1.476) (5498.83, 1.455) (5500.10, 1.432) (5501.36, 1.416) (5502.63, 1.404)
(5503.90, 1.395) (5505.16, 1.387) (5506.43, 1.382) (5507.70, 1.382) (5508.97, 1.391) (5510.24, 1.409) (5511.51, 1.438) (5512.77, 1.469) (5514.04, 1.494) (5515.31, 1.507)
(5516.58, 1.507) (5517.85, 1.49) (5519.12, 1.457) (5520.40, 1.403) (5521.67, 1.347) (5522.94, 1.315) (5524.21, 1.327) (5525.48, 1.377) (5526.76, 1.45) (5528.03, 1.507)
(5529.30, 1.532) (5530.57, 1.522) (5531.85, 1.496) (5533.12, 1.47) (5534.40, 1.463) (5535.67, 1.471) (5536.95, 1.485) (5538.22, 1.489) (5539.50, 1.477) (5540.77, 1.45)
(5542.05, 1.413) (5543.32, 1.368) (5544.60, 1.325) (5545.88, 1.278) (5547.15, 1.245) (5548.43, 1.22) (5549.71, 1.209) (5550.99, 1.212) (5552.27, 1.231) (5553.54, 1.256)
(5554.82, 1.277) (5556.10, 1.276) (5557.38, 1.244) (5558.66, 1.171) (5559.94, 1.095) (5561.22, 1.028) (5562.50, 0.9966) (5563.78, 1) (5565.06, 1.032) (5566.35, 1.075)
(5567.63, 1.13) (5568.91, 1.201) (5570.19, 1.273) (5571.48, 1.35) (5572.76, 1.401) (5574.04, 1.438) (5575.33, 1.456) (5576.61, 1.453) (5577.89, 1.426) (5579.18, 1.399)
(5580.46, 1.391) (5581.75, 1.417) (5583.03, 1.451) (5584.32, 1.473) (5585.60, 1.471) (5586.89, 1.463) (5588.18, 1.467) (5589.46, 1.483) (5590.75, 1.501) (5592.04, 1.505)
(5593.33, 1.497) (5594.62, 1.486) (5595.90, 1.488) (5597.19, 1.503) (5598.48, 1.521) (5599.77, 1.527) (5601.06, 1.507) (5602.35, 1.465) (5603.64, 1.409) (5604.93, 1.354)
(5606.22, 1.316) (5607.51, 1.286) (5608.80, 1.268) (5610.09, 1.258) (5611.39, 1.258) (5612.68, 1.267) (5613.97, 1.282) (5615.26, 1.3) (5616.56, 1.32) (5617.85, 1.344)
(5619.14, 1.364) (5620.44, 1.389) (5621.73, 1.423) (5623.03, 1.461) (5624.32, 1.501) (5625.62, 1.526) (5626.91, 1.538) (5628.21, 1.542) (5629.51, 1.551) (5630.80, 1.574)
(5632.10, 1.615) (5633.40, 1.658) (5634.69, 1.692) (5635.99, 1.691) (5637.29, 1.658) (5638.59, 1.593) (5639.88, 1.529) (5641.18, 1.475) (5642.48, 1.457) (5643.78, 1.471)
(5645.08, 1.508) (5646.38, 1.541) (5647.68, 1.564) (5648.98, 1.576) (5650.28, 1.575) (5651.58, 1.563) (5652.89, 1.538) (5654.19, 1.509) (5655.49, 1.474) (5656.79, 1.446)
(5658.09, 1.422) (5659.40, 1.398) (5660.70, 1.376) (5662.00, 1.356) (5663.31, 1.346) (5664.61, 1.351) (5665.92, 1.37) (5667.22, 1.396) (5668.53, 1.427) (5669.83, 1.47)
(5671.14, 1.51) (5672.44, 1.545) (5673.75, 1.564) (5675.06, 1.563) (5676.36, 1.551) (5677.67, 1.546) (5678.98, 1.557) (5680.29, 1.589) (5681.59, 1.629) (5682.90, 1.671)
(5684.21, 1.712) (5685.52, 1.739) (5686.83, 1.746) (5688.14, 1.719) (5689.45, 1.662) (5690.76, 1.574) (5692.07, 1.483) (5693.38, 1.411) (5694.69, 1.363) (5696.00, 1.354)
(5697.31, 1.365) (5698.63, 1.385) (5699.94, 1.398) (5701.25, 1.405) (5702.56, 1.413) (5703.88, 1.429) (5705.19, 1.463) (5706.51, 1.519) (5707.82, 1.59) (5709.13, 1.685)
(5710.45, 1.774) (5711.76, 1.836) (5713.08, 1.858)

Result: 0.20 mag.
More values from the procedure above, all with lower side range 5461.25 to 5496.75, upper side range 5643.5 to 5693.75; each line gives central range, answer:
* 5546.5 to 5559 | 0.20 mag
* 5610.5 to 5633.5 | 0.06 mag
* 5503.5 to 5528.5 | 0.04 mag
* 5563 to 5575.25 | 0.22 mag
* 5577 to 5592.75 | 0.03 mag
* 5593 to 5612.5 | 0.08 mag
